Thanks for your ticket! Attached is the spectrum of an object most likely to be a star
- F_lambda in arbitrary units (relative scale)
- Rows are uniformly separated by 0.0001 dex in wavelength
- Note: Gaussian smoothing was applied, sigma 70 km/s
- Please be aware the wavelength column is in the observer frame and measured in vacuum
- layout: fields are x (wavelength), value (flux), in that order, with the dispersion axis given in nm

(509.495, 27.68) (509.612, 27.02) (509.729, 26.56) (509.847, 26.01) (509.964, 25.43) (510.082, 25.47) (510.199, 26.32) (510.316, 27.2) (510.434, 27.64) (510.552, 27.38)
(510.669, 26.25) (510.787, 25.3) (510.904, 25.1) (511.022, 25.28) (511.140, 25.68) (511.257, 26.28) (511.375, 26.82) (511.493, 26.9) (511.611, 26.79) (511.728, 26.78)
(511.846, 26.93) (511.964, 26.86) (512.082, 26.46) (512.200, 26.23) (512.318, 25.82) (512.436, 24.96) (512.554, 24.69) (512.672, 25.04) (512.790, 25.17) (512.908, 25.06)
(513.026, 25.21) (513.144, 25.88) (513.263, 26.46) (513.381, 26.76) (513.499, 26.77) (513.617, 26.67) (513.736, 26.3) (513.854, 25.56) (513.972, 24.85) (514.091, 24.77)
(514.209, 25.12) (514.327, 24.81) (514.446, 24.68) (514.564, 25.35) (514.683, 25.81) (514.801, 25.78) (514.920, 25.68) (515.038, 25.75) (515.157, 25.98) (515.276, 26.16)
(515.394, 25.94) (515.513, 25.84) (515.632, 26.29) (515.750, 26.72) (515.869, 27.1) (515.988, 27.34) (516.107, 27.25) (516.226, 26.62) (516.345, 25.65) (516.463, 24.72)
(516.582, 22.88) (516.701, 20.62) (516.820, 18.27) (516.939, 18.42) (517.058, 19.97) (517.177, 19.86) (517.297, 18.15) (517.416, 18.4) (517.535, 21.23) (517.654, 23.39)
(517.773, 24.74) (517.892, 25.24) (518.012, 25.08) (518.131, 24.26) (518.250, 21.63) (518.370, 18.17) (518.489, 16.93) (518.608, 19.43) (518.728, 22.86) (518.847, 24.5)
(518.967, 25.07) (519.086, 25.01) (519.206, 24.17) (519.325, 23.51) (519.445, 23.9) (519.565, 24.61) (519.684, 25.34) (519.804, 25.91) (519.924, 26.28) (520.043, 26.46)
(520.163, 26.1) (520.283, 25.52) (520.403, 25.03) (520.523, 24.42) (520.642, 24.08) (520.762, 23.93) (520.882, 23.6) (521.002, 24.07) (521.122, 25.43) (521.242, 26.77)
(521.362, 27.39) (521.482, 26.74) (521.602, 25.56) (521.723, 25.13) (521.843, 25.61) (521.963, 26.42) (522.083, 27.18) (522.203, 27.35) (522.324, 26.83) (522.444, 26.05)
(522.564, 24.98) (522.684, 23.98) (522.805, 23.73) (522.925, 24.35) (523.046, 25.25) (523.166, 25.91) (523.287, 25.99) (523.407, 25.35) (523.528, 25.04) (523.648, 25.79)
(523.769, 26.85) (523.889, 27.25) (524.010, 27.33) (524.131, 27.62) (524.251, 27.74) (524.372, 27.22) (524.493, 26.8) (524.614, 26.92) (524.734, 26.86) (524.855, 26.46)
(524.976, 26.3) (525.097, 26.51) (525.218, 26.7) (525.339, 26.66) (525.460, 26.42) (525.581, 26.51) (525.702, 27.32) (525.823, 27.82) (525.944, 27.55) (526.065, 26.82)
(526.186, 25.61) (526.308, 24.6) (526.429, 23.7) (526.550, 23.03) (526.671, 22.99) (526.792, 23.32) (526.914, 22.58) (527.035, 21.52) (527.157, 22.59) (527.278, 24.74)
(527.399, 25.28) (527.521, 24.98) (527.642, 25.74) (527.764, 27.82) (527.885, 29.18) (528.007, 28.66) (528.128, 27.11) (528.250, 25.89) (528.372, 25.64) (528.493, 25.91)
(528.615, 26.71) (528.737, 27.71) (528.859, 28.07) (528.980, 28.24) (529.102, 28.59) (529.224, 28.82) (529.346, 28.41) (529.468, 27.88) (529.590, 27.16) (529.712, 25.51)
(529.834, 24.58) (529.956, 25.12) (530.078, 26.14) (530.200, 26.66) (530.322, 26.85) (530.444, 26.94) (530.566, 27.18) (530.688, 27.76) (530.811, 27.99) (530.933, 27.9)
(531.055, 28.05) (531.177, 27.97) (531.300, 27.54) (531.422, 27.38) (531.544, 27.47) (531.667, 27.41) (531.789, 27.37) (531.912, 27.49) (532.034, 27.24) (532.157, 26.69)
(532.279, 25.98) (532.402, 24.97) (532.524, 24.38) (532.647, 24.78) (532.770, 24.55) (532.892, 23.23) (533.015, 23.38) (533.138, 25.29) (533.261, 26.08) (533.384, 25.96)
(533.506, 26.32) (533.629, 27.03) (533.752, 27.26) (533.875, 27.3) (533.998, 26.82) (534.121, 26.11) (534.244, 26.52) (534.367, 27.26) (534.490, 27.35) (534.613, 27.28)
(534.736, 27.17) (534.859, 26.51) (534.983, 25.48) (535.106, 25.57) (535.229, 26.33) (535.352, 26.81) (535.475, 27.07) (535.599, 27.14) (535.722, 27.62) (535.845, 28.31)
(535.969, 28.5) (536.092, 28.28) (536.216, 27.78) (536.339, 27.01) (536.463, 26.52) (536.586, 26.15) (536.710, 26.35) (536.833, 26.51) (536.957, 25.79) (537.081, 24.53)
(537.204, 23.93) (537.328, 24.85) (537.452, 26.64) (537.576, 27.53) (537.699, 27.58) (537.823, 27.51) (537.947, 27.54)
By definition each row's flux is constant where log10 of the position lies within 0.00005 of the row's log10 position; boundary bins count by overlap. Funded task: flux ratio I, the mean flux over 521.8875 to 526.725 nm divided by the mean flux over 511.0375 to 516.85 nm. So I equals 1.0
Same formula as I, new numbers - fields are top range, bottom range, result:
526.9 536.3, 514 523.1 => 1.09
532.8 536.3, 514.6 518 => 1.11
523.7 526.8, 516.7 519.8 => 1.19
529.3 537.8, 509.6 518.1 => 1.06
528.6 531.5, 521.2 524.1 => 1.05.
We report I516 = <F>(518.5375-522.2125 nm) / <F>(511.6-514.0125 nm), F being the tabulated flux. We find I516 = 0.96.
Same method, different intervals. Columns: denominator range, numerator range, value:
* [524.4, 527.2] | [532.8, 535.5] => 1.03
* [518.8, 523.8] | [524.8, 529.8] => 1.03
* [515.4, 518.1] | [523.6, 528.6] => 1.11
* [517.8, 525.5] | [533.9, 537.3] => 1.06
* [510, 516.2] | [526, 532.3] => 1.01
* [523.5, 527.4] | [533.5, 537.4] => 1.03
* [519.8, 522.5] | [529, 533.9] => 1.03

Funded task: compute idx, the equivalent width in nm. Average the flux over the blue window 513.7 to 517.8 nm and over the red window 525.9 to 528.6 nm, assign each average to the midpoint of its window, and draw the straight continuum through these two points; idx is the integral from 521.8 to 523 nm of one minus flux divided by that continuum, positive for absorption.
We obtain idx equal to -0.04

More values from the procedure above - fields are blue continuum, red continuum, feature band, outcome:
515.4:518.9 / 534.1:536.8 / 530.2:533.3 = -0.04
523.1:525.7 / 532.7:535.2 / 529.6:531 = -0.02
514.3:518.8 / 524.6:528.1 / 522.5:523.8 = -0.01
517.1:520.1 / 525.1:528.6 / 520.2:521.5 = -0.08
